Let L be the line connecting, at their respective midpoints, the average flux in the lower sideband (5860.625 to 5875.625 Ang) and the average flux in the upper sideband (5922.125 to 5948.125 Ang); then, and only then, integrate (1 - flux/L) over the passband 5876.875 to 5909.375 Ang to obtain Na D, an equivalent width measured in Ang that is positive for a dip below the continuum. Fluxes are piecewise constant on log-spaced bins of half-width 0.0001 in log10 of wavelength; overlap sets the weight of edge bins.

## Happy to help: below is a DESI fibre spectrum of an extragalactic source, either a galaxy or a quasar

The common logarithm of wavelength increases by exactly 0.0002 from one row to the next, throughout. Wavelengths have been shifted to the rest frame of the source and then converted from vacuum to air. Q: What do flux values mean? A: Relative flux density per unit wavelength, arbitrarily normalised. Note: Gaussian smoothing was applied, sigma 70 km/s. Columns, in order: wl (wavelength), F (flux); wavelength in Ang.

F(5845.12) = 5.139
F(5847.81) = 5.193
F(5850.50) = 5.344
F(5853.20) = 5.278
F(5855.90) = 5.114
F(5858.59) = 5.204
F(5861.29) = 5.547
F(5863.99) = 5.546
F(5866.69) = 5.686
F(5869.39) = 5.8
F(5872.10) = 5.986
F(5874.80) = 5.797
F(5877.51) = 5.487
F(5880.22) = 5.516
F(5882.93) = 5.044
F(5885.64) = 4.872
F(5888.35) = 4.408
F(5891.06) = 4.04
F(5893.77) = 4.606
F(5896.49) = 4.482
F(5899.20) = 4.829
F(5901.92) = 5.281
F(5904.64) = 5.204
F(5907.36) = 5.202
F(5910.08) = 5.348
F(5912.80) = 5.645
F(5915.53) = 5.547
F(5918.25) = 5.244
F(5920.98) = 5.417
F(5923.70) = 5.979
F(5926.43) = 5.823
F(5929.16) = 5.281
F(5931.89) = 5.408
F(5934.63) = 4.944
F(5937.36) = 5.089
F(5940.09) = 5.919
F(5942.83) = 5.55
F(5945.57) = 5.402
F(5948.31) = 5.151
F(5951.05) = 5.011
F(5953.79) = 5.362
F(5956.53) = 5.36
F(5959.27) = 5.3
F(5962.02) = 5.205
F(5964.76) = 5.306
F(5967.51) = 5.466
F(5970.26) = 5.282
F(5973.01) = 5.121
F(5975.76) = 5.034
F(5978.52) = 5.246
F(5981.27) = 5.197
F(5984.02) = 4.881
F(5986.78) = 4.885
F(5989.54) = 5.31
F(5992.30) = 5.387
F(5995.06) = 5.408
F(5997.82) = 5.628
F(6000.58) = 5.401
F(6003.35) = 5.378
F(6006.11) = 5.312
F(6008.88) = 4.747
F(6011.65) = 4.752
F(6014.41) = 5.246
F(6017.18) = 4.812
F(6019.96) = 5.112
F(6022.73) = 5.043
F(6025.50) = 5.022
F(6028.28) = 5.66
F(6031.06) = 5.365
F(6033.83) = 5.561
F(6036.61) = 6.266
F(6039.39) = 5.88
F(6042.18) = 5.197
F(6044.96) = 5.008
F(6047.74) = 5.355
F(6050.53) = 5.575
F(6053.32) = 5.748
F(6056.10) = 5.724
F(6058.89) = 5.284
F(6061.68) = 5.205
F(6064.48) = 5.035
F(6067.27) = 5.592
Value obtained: 4.18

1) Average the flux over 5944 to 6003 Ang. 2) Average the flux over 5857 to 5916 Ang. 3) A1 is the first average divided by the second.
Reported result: 1.0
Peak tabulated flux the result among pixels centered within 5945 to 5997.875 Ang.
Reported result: 5.628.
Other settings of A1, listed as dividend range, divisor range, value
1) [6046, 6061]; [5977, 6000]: 1.05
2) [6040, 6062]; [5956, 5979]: 1.03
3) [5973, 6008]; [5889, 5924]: 1.03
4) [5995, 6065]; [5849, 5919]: 1.02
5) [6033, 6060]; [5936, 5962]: 1.04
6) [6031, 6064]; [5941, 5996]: 1.05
